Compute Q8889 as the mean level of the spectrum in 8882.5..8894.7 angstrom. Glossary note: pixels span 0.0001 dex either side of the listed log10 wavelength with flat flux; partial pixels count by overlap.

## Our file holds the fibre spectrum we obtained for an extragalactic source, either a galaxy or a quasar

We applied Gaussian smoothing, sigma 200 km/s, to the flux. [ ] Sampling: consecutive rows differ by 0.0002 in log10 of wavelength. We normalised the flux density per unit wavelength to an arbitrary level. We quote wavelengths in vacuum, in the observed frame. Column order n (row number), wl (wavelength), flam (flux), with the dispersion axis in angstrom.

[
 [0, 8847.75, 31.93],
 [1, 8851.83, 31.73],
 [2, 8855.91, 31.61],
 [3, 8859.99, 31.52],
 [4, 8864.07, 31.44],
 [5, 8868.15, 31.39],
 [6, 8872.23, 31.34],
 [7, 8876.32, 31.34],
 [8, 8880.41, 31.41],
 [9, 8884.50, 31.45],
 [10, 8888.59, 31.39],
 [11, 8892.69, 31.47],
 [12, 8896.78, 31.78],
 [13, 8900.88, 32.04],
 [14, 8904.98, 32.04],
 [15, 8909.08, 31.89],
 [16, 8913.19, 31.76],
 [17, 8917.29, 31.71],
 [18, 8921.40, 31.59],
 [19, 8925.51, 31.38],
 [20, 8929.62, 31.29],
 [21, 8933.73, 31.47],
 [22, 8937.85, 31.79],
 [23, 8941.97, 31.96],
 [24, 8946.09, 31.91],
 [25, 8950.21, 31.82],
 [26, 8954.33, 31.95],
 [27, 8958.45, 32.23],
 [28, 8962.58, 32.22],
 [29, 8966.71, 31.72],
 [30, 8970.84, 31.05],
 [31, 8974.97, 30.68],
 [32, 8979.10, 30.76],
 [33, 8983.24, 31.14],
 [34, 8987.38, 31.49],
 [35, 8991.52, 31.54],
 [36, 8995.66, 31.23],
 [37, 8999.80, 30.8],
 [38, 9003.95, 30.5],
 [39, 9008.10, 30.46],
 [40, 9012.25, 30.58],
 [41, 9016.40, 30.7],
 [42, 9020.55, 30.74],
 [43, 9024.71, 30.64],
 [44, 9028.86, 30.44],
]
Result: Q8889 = 31.4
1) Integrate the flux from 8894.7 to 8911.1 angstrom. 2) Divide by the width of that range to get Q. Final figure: 31.9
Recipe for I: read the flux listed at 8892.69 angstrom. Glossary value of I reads 31.47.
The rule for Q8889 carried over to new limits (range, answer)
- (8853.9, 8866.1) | 31.5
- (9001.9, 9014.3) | 30.5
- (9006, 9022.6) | 30.6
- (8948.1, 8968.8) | 32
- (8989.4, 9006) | 31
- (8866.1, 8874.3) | 31.4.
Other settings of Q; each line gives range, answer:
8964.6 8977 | 31.2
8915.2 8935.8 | 31.5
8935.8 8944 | 31.9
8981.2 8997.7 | 31.3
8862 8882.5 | 31.4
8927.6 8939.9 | 31.5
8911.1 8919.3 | 31.7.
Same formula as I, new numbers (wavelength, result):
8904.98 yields 32.04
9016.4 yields 30.7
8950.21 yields 31.82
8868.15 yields 31.39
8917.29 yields 31.71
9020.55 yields 30.74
